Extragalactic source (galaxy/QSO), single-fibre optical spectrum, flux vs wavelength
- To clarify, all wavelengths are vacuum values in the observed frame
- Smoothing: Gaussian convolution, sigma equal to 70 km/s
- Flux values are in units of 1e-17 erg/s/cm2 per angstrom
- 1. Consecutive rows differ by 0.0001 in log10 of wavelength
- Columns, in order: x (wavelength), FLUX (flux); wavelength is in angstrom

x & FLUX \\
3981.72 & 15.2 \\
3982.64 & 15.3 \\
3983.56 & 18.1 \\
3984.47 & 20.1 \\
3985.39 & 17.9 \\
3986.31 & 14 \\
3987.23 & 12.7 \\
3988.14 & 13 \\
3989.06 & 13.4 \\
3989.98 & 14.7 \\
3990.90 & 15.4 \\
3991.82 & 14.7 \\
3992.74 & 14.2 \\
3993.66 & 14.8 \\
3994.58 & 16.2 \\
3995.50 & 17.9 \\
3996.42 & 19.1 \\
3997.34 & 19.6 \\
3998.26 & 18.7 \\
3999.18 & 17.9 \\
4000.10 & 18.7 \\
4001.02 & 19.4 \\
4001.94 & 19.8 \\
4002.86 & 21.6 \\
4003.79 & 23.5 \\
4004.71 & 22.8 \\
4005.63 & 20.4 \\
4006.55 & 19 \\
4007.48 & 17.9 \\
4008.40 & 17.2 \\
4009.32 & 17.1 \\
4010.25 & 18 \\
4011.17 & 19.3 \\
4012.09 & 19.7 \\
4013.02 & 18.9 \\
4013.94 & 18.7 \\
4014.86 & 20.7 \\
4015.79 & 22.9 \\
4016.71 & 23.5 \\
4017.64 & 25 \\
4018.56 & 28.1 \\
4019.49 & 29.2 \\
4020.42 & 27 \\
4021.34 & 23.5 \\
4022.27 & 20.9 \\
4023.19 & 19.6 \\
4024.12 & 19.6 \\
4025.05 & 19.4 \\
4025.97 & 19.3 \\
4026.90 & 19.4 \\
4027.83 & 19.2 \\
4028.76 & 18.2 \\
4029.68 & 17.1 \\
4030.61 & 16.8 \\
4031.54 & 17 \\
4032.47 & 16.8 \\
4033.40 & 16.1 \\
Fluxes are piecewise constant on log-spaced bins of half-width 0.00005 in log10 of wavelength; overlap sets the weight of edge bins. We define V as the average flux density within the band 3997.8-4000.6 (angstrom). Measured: 18.5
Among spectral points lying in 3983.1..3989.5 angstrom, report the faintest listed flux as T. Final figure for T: 12.7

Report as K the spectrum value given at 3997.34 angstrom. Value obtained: 19.6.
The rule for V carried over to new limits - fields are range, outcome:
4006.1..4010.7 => 17.8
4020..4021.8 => 25.3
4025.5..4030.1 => 18.7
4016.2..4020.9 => 26.5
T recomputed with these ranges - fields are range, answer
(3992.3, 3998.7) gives 14.2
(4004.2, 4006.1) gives 20.4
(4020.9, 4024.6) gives 19.6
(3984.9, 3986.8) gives 14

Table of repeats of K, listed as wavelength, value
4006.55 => 19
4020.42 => 27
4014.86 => 20.7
